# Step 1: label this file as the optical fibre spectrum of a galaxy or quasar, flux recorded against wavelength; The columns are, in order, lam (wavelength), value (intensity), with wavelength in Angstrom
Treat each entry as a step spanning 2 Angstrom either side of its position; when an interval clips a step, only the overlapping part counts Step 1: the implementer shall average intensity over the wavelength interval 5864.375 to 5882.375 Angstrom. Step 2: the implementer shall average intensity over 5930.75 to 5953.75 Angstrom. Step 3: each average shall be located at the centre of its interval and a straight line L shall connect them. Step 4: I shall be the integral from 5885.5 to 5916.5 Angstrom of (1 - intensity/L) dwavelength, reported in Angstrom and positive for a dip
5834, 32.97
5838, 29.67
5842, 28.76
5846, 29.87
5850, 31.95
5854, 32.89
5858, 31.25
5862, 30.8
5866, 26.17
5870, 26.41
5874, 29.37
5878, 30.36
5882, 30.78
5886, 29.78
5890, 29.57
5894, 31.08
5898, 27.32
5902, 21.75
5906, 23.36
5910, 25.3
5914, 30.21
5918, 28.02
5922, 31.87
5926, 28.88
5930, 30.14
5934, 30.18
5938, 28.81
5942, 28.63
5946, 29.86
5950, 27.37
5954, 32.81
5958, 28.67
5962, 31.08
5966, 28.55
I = 1.75 Angstrom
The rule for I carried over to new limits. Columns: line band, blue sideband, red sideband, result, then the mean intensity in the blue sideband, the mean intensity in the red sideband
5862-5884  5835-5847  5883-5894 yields 0.8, 29.7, 30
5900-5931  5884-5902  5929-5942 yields 1.9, 28.6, 29.5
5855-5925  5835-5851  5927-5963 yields 3.3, 30.1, 29.7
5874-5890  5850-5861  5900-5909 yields -1.8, 31.9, 22.9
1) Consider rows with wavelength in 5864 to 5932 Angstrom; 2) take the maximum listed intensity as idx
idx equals 31.87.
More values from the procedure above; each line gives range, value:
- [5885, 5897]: 31.08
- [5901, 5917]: 30.21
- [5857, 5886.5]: 31.25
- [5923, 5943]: 30.18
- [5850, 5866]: 32.89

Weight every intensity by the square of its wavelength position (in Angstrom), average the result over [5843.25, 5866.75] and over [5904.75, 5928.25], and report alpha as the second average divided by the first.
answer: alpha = 0.94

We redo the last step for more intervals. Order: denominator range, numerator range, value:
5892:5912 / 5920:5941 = 1.17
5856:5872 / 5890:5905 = 0.95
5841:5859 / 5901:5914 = 0.81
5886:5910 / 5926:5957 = 1.12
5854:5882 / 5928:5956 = 1.03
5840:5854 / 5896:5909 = 0.81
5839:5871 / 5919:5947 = 1.02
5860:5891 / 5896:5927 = 0.94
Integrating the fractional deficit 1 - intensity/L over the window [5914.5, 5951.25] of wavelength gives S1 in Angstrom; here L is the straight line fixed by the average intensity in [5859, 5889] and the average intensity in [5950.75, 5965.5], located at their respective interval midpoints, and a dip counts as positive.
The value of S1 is 0.7 Angstrom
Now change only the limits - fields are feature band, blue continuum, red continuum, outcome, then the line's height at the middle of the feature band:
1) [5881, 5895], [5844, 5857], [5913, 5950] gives 0.2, 30.6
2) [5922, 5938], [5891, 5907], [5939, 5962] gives -0.9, 28.3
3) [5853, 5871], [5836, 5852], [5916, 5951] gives 0.3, 29.9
